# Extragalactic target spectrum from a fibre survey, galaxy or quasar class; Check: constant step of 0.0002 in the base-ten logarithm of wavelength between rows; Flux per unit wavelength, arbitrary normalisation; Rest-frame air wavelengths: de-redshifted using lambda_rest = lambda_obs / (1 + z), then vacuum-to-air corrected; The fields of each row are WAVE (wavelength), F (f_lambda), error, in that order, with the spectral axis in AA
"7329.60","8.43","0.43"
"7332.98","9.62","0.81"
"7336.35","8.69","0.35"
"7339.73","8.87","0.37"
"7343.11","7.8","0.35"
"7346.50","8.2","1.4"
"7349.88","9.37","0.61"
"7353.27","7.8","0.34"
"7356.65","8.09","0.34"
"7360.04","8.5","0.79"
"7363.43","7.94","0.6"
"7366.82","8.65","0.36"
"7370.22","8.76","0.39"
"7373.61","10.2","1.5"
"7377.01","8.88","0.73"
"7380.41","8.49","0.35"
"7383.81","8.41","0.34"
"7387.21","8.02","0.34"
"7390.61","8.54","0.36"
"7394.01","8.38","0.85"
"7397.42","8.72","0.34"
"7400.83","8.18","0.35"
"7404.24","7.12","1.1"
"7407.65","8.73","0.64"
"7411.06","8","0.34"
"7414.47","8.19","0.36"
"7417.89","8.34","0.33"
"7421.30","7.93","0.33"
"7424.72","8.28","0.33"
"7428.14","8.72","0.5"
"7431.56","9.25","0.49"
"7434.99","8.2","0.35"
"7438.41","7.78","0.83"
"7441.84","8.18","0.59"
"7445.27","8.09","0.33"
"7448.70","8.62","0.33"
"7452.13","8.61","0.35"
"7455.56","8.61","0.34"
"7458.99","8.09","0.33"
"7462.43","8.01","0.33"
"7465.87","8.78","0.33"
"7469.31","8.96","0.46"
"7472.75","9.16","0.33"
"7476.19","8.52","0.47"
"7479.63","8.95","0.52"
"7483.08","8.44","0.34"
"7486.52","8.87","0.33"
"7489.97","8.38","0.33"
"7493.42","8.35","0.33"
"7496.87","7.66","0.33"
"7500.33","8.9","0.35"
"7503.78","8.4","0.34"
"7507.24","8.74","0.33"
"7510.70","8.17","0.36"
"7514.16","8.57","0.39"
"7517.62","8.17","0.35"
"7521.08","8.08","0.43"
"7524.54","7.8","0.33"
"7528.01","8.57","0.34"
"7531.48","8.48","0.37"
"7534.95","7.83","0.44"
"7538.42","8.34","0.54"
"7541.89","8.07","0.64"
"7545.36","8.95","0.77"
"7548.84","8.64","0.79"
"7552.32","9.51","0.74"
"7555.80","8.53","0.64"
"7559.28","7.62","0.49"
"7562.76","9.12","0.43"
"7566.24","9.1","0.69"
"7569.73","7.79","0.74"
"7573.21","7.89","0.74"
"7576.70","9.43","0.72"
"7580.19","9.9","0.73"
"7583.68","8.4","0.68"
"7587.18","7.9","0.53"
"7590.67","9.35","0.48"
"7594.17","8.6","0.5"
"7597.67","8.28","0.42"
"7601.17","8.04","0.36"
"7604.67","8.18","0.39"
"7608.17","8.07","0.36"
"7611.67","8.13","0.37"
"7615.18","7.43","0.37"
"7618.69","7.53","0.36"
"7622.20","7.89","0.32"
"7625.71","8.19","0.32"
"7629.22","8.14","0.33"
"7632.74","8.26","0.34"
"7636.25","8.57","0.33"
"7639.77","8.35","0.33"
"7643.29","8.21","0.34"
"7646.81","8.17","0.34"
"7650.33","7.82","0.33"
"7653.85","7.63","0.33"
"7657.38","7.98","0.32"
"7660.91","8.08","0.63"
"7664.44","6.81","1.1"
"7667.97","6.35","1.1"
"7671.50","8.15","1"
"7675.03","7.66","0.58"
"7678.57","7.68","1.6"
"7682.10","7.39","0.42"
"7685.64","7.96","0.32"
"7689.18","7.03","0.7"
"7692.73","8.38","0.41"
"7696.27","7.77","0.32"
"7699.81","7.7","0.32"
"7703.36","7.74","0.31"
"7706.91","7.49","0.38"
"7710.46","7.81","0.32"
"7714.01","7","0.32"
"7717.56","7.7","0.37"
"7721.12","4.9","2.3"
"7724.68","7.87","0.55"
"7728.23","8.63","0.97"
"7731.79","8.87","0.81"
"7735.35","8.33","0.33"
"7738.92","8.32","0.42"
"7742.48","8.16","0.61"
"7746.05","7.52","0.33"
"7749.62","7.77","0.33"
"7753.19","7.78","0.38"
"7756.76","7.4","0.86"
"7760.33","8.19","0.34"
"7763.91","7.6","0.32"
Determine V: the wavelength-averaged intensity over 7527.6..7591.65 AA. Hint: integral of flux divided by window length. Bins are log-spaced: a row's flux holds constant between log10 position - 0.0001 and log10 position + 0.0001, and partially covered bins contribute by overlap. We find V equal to 8.59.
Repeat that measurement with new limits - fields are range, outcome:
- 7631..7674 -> 7.86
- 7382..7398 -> 8.4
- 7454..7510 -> 8.54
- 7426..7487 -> 8.54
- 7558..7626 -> 8.35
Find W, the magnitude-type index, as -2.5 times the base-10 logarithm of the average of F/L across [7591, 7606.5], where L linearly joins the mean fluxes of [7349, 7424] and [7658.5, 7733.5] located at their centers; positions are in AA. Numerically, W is -0.07 mag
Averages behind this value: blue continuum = 8.41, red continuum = 7.57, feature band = 8.37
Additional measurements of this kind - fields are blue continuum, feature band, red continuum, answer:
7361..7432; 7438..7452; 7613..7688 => 0.01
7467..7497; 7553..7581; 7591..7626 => -0.05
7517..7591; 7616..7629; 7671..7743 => 0.04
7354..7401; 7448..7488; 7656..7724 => -0.05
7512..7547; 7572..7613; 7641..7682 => -0.07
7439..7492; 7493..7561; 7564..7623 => 0.01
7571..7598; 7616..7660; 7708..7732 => 0.02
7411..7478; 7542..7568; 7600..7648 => -0.07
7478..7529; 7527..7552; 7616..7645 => -0.02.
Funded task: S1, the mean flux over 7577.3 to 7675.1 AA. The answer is 8.1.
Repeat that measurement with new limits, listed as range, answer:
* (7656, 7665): 7.71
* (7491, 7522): 8.34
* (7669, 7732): 7.61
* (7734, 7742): 8.3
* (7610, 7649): 8.08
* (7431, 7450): 8.29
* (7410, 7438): 8.35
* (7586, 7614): 8.31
